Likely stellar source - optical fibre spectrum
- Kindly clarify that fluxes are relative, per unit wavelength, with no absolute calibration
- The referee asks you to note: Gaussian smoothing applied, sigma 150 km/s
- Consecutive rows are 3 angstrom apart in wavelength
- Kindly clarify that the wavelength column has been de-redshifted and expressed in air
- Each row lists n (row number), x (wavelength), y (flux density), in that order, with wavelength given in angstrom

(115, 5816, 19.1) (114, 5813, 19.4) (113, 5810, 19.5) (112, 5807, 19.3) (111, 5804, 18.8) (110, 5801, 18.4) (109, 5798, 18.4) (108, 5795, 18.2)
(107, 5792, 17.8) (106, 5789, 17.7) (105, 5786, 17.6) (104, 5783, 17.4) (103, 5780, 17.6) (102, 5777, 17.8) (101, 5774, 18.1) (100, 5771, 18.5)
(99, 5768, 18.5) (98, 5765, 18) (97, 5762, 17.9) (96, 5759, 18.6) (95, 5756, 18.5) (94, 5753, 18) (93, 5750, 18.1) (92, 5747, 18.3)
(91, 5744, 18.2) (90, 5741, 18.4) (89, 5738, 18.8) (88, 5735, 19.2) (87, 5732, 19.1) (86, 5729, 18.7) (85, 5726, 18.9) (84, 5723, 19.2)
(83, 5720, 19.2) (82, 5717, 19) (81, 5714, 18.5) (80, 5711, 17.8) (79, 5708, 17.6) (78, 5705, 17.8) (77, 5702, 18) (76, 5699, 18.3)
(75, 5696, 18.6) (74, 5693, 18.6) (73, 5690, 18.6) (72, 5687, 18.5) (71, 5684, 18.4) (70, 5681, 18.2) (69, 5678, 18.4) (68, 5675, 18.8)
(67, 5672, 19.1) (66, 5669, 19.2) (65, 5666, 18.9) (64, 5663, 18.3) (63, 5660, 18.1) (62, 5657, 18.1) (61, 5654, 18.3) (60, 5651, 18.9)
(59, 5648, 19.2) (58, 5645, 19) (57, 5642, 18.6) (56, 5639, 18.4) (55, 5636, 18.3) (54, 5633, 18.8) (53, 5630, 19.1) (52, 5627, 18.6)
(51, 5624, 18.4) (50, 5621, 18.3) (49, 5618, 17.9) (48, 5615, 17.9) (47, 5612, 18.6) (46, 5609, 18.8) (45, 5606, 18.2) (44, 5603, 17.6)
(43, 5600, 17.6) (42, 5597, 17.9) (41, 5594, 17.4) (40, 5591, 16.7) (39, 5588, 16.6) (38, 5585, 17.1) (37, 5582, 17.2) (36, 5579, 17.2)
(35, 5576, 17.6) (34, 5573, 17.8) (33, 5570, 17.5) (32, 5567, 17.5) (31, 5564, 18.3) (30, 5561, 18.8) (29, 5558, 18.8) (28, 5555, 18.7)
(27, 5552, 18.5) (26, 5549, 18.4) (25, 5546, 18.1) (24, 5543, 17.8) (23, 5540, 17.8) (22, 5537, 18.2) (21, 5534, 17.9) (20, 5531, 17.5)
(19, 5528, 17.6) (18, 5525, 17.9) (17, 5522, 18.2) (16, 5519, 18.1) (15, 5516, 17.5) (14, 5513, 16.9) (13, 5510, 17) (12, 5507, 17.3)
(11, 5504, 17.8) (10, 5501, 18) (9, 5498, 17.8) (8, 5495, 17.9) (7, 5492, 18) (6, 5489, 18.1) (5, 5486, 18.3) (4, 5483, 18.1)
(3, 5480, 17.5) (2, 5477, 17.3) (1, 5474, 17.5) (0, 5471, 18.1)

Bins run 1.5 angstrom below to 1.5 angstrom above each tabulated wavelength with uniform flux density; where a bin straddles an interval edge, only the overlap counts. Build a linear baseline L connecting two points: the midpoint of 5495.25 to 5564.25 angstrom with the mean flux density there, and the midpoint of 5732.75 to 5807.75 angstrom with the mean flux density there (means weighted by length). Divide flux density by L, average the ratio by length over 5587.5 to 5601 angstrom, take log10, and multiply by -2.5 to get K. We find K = 0.05 mag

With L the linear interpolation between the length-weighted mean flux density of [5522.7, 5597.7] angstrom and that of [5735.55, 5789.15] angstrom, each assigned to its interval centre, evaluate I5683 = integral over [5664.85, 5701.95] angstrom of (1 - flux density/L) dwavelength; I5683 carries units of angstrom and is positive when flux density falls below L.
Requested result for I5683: -1.2 angstrom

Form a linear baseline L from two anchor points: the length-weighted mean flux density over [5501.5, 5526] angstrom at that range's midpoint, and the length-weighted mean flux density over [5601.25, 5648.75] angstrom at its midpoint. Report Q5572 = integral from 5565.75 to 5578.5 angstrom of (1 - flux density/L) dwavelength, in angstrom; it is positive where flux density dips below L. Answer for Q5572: 0.3 angstrom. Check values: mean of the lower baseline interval 17.6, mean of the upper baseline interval 18.5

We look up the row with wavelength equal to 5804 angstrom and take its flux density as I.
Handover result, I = 18.8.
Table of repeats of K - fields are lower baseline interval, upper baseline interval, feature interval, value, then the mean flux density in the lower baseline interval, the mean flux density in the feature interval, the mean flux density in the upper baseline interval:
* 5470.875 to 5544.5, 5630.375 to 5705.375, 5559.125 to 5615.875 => 0.03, 17.8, 17.7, 18.6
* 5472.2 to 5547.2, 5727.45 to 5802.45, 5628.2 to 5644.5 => -0.04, 17.8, 18.7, 18.2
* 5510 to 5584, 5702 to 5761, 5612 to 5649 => -0.02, 17.9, 18.5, 18.5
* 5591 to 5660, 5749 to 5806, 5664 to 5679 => -0.04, 18.3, 18.9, 18.1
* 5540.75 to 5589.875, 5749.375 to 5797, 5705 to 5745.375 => -0.04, 17.9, 18.6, 18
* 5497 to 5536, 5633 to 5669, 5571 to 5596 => 0.06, 17.7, 17.2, 18.6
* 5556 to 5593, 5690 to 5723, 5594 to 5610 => -0.01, 17.6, 17.9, 18.4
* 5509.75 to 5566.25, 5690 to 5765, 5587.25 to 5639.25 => 0.01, 18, 18.1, 18.5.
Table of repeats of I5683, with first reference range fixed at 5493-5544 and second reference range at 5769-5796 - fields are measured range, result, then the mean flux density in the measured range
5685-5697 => -0.51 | 18.6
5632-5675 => -2.10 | 18.7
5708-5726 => -0.84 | 18.7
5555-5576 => -0.45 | 18.1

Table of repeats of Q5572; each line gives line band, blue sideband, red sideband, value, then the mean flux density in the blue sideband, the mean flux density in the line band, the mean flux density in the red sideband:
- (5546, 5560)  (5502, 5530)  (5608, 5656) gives -0.51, 17.6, 18.6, 18.6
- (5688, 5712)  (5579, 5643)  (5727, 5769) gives 0.14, 18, 18.2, 18.5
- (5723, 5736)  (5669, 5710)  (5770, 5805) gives -0.54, 18.4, 19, 18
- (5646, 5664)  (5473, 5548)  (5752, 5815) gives -0.45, 17.8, 18.5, 18.3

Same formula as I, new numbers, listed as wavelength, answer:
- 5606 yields 18.2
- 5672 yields 19.1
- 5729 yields 18.7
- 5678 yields 18.4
